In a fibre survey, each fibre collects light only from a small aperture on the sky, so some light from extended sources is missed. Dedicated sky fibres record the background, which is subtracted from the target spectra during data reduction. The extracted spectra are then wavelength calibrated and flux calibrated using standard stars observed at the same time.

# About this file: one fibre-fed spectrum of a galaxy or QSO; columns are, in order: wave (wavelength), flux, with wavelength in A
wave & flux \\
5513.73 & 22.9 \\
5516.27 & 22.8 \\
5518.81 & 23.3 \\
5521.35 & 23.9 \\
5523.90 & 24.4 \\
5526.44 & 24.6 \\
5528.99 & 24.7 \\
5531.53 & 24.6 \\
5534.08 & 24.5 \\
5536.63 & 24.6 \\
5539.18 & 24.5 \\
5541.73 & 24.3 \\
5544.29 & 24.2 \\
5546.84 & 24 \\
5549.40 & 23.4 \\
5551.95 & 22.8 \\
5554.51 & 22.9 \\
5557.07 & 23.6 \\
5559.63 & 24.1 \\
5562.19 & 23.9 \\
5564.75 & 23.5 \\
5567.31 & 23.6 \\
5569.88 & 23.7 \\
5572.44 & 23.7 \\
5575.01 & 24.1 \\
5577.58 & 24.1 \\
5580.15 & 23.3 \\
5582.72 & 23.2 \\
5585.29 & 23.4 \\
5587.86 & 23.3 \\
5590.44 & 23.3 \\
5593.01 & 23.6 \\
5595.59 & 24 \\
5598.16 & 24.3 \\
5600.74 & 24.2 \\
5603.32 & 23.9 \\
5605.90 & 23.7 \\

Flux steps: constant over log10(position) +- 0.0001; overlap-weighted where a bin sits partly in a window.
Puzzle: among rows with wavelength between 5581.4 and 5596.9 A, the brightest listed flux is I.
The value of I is 24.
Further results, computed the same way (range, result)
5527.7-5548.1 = 24.7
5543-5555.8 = 24.2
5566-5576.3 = 24.1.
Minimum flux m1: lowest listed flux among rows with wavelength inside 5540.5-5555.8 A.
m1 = 22.8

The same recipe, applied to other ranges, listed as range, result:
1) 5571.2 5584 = 23.2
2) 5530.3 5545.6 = 24.2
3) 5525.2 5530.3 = 24.6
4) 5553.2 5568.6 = 22.9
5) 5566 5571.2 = 23.6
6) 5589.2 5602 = 23.3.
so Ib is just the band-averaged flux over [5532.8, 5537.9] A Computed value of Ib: 24.5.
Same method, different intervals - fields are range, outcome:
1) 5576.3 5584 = 23.5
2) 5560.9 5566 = 23.7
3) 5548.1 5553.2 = 23.1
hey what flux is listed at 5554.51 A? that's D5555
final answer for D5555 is 22.9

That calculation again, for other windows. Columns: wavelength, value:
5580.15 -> 23.3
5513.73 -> 22.9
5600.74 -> 24.2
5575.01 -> 24.1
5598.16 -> 24.3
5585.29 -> 23.4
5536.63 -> 24.6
